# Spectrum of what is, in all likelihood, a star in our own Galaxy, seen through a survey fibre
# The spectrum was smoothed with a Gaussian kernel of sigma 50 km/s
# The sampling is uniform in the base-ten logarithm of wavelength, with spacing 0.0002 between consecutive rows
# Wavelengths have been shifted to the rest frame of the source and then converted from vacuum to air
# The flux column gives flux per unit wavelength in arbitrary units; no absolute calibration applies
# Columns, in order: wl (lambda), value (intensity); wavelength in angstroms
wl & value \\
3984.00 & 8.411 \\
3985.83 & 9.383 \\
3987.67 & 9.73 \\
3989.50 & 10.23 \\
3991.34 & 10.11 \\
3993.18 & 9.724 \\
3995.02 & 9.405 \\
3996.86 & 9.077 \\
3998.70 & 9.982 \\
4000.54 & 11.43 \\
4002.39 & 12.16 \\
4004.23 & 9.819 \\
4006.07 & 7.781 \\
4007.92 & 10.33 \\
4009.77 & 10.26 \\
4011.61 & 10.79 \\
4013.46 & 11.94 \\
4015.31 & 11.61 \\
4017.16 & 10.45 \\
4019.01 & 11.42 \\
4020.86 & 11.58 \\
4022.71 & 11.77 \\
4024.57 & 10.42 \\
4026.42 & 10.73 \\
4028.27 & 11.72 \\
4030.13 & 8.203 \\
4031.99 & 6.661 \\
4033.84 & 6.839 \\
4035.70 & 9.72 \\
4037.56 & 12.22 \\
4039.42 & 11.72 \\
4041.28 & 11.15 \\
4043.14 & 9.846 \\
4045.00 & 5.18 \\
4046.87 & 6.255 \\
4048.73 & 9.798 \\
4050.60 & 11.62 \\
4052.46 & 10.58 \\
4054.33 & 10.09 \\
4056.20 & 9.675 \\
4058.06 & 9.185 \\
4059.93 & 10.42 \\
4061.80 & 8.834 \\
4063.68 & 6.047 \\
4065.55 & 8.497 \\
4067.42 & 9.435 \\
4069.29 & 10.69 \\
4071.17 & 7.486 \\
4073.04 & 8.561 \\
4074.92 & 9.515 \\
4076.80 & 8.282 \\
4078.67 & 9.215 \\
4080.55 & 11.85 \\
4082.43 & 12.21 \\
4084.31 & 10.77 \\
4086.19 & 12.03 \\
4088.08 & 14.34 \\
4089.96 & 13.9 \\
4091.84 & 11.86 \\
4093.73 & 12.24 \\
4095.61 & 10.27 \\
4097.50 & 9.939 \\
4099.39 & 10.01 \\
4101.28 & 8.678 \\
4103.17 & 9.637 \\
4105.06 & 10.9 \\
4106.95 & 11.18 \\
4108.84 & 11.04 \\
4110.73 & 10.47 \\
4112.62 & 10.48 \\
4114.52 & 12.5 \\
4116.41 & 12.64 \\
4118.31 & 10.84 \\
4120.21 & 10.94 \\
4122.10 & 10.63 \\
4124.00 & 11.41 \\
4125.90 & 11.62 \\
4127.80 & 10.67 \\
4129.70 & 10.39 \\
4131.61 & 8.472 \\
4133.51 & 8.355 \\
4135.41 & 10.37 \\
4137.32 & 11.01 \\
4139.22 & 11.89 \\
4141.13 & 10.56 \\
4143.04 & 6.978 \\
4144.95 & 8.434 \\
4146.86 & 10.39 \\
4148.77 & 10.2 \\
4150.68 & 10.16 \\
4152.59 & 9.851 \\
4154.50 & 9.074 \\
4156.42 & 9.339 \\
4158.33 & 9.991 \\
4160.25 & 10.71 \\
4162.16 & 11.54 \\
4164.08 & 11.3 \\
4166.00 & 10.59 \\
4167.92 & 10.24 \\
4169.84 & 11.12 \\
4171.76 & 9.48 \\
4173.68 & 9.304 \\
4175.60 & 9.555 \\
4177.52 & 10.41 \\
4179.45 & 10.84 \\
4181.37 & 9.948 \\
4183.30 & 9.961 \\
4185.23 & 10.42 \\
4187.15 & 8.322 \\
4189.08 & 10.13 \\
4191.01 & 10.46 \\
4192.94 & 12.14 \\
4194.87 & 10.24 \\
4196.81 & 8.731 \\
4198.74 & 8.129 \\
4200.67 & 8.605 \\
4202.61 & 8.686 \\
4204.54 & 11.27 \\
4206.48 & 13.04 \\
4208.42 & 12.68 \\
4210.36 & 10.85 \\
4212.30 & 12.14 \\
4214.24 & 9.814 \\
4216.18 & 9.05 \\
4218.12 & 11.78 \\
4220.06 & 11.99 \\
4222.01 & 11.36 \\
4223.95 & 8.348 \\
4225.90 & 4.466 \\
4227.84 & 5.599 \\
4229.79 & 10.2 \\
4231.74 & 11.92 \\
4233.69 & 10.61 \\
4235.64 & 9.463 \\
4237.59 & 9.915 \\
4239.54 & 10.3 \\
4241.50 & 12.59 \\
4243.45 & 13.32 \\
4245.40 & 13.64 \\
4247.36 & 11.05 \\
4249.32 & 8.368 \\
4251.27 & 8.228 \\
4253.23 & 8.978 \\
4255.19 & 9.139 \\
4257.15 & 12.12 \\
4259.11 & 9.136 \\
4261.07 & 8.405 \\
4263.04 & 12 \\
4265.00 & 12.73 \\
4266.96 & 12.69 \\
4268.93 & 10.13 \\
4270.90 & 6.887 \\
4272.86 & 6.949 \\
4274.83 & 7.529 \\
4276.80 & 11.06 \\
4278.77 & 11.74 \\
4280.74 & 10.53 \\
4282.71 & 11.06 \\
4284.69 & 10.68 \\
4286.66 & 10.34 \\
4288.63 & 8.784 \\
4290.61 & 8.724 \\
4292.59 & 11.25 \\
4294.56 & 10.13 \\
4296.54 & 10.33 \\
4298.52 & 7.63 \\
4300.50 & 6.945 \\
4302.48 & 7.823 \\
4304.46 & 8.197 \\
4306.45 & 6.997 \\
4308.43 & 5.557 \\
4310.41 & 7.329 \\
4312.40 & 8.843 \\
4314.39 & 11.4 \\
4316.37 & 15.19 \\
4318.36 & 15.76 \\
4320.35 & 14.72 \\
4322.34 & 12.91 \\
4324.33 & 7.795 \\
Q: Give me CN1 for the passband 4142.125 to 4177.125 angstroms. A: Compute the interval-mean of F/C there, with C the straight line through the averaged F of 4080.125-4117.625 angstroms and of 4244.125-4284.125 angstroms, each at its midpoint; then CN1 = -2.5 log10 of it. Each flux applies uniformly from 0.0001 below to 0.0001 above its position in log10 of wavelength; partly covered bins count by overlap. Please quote 0.102 mag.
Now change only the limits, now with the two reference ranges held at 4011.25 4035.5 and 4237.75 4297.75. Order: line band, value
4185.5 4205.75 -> 0.06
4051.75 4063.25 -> 0.07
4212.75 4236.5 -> 0.07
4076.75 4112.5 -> -0.08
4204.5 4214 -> -0.16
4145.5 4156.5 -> 0.05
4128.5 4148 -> 0.06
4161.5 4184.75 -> -0.01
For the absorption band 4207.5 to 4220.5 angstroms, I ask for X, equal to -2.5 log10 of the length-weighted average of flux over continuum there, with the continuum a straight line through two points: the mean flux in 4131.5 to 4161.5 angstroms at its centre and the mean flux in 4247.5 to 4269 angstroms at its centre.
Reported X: -0.11 mag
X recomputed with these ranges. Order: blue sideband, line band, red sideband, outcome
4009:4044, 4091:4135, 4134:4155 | -0.06 mag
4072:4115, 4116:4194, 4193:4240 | 0.02 mag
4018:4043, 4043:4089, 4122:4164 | 0.07 mag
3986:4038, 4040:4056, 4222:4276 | 0.08 mag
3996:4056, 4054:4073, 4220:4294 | 0.13 mag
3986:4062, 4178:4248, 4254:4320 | -0.05 mag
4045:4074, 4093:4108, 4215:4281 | -0.12 mag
